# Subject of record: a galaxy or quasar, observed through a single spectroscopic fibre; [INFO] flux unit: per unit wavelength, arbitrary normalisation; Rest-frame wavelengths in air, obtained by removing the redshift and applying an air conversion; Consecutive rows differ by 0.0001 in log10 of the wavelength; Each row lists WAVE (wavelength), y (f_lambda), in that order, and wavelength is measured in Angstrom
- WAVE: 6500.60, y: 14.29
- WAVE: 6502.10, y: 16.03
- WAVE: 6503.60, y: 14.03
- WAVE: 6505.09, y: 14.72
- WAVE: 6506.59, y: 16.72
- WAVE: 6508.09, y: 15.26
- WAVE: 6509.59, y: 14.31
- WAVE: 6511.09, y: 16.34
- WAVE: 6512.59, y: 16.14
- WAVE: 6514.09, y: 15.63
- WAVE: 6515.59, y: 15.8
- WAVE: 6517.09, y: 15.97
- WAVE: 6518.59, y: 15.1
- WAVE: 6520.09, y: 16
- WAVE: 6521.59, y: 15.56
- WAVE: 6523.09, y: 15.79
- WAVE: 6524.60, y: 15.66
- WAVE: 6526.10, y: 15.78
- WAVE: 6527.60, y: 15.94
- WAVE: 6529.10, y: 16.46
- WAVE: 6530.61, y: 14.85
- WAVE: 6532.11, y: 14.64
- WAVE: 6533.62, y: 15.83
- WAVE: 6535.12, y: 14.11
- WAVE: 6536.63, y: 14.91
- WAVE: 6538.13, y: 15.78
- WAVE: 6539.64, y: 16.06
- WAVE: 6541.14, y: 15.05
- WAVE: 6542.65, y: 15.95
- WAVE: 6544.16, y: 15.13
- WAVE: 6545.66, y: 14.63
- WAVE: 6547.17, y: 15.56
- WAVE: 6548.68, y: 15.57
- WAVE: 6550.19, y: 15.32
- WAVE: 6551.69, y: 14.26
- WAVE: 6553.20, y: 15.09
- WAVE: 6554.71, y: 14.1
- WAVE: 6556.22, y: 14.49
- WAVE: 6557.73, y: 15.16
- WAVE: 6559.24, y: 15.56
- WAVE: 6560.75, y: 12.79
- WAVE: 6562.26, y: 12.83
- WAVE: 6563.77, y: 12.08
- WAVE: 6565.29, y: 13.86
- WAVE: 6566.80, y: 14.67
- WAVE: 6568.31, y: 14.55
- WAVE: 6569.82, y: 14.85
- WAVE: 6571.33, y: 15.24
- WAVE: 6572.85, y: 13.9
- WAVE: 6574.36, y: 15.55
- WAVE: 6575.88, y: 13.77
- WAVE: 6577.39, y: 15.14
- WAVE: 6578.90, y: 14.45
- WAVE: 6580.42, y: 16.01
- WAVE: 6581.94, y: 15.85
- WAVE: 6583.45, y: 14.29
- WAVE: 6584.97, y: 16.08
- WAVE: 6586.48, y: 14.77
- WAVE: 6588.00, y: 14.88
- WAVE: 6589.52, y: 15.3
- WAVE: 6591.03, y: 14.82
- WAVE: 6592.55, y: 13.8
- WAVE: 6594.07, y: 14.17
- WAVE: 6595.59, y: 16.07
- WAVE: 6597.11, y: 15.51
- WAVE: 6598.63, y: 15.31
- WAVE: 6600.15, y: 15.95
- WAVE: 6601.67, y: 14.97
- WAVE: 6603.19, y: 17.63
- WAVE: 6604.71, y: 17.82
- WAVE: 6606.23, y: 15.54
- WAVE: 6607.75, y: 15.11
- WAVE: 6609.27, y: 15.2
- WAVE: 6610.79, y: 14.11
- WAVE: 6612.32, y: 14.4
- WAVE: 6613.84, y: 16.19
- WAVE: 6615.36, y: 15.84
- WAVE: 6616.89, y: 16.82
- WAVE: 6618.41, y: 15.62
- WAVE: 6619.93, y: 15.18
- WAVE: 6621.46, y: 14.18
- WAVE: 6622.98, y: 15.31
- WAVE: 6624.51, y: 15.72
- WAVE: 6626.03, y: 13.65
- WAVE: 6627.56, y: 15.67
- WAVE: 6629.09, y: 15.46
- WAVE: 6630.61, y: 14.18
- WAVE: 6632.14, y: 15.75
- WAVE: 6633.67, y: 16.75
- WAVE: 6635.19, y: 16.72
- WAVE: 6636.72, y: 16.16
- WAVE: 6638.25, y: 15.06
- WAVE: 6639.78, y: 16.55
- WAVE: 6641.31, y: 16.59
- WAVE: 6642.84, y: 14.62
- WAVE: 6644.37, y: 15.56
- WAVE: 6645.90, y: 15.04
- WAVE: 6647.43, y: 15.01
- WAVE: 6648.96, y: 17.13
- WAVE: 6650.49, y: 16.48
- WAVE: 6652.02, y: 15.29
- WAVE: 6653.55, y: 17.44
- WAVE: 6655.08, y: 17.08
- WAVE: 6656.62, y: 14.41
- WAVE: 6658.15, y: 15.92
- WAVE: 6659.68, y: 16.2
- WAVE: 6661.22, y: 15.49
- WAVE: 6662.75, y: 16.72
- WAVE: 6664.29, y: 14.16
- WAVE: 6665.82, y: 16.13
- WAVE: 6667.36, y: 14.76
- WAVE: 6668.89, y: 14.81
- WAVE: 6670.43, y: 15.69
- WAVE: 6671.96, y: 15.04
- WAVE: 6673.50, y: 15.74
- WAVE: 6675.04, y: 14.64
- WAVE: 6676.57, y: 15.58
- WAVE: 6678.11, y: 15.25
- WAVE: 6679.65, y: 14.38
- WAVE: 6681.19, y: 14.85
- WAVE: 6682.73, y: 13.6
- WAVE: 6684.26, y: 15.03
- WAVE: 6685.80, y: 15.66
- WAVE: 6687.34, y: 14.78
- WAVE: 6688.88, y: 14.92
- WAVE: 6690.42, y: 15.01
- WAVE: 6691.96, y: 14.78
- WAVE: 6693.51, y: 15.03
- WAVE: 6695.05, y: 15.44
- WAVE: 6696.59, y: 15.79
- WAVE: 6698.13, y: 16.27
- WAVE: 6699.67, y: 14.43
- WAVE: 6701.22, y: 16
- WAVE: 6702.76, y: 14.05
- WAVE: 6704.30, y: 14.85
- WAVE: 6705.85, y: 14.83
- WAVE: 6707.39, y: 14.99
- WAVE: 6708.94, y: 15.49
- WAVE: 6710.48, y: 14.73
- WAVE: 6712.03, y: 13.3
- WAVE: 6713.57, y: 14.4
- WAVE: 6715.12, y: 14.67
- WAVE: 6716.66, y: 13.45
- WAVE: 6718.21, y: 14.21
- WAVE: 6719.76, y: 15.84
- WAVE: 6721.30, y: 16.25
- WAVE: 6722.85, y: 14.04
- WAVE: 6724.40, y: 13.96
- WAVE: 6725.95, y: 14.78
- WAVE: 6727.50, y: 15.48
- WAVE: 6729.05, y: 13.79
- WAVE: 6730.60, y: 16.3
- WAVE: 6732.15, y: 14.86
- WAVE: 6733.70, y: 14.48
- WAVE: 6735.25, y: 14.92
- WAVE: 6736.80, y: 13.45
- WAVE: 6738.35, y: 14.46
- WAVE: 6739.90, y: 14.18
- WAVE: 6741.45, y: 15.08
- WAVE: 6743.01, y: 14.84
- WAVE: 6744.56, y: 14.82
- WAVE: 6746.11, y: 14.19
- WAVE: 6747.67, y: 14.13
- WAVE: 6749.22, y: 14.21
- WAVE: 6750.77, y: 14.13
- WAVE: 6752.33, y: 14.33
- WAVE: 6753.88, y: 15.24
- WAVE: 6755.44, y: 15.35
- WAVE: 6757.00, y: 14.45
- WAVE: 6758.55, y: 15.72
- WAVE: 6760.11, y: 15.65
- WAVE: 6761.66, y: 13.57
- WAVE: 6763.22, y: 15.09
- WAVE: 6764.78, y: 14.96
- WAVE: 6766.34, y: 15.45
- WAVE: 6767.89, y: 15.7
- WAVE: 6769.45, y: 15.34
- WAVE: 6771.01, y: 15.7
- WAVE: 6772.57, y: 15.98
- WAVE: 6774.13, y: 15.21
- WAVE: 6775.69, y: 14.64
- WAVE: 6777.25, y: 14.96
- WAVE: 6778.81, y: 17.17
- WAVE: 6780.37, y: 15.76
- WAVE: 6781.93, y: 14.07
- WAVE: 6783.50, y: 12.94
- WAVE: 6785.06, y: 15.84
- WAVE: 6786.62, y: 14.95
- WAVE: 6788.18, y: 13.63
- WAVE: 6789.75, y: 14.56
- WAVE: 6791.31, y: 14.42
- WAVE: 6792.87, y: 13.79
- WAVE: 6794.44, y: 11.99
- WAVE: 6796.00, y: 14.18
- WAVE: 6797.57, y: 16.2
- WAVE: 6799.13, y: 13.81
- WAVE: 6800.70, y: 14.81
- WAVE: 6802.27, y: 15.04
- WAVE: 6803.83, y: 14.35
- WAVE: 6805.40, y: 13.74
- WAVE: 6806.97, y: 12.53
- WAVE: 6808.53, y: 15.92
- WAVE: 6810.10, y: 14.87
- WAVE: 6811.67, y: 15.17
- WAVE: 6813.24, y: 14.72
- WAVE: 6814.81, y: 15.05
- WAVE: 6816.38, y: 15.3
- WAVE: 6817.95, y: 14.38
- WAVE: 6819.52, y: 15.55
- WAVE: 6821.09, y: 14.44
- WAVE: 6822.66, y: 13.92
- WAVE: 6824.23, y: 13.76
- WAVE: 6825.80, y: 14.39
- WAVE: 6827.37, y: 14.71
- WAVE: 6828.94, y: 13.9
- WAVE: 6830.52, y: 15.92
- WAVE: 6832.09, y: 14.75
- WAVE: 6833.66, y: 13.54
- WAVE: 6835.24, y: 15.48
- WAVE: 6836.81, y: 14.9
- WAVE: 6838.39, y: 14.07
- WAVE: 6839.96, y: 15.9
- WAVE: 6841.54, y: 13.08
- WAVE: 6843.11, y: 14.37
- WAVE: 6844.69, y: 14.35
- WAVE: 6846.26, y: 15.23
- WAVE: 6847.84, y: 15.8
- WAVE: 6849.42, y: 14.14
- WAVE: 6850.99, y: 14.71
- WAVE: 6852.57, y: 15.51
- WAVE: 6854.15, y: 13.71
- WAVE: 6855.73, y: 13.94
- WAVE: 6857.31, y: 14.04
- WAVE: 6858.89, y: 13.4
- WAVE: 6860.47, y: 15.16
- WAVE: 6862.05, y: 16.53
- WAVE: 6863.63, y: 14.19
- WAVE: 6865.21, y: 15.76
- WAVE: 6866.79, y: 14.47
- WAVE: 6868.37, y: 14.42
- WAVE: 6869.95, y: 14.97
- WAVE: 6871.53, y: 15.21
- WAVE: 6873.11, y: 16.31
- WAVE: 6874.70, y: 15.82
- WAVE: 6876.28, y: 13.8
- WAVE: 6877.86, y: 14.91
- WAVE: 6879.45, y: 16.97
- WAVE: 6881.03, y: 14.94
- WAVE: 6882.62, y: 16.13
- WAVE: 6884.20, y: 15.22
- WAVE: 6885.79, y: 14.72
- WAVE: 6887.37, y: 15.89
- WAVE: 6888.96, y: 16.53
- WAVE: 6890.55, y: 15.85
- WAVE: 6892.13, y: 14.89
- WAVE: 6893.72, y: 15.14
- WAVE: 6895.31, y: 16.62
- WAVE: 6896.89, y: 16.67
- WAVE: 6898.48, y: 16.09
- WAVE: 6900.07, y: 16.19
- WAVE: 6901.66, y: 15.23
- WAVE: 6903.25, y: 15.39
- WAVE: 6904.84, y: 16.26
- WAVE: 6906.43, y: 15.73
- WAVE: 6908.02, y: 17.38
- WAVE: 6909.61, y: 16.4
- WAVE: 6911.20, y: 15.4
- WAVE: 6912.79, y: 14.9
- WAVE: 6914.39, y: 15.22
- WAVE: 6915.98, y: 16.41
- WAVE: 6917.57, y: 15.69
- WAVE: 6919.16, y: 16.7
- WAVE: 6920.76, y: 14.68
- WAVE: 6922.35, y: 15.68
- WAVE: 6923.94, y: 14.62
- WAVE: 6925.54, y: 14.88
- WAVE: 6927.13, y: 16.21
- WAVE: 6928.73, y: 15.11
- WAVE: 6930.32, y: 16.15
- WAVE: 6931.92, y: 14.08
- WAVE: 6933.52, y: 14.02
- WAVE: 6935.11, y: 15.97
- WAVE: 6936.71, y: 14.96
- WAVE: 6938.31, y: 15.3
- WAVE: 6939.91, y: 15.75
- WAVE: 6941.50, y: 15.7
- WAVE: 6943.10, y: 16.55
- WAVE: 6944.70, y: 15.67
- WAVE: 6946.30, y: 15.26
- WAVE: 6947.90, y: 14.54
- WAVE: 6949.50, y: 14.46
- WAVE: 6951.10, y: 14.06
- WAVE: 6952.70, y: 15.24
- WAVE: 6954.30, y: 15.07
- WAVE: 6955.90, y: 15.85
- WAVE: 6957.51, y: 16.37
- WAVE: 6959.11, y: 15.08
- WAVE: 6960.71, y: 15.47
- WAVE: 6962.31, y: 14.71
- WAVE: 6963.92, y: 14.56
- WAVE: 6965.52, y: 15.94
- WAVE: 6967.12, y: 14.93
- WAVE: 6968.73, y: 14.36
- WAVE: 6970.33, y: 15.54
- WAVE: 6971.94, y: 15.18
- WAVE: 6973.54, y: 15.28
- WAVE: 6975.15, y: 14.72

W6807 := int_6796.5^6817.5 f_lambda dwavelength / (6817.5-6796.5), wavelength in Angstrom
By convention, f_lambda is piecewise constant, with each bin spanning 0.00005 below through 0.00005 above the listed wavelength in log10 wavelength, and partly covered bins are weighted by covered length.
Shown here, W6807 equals 14.7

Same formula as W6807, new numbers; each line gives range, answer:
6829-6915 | 15.2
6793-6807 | 14.1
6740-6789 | 14.9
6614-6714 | 15.4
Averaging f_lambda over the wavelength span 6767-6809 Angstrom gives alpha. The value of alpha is 14.7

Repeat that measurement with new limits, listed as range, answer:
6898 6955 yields 15.5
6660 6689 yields 15.1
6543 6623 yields 15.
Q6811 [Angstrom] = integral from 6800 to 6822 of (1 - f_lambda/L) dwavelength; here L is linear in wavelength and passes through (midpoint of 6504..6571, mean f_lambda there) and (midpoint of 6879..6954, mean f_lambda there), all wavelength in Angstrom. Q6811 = 1.0 Angstrom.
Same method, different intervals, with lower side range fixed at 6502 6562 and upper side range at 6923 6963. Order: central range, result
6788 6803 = 1.0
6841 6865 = 1.0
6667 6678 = 0.0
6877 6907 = -1.0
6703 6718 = 0.8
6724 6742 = 0.7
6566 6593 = 0.7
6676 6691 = 0.4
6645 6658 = -0.6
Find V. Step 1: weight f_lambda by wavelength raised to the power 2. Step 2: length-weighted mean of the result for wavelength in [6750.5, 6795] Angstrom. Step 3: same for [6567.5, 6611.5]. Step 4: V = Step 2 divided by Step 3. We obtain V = 1.03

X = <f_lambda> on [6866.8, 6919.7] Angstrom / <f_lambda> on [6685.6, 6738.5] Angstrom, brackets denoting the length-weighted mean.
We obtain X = 1.06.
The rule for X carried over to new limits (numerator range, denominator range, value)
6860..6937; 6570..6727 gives 1.02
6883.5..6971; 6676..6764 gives 1.05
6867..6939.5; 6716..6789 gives 1.05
